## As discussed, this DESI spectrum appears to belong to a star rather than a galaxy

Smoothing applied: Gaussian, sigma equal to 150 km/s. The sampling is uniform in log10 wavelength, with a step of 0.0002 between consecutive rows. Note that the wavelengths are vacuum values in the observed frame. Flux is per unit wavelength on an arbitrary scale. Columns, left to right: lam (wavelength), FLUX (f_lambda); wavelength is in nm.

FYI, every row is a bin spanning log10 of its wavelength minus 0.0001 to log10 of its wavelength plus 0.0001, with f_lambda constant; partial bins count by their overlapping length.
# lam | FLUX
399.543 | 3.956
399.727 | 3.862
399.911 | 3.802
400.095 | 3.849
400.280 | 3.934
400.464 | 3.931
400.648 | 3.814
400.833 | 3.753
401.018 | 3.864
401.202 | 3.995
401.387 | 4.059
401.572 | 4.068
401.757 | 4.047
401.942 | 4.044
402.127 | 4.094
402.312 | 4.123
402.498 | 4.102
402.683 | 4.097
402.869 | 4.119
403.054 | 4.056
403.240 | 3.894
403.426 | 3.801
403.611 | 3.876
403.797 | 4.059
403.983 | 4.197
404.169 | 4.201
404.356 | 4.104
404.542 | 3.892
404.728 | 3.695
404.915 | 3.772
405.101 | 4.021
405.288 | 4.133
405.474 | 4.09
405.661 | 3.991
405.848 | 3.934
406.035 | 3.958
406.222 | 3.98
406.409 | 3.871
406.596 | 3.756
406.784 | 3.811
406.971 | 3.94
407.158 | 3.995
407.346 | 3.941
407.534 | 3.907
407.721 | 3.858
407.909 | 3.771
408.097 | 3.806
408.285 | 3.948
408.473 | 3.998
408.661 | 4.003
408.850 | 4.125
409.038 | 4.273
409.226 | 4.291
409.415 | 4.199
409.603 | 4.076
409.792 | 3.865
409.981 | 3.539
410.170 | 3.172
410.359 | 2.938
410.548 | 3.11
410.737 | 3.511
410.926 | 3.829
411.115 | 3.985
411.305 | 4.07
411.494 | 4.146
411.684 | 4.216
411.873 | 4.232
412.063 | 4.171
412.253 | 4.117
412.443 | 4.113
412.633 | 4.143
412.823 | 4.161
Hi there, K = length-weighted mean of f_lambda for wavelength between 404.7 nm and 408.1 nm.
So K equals 3.91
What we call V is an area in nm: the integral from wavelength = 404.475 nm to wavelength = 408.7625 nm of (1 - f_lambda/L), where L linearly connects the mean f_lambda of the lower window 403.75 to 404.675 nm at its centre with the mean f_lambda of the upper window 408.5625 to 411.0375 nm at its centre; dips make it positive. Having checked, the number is 0.03 nm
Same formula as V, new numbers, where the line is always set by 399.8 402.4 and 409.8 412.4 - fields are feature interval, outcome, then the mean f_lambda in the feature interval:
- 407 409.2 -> -0.08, 3.98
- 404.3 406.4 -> -0.04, 3.96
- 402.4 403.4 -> -0.03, 4.03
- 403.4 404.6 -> -0.04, 4.04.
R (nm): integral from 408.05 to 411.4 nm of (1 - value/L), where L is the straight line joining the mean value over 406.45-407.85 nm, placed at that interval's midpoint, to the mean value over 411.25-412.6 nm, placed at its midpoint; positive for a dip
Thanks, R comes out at 0.17 nm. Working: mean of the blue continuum 3.88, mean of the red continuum 4.15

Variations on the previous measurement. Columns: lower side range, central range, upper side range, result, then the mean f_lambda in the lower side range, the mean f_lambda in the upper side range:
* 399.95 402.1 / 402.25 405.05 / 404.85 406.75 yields -0.04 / 3.94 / 3.95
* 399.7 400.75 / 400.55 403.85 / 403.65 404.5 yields 0.00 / 3.86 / 4.11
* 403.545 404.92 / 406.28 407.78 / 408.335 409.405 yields 0.07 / 3.99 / 4.13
